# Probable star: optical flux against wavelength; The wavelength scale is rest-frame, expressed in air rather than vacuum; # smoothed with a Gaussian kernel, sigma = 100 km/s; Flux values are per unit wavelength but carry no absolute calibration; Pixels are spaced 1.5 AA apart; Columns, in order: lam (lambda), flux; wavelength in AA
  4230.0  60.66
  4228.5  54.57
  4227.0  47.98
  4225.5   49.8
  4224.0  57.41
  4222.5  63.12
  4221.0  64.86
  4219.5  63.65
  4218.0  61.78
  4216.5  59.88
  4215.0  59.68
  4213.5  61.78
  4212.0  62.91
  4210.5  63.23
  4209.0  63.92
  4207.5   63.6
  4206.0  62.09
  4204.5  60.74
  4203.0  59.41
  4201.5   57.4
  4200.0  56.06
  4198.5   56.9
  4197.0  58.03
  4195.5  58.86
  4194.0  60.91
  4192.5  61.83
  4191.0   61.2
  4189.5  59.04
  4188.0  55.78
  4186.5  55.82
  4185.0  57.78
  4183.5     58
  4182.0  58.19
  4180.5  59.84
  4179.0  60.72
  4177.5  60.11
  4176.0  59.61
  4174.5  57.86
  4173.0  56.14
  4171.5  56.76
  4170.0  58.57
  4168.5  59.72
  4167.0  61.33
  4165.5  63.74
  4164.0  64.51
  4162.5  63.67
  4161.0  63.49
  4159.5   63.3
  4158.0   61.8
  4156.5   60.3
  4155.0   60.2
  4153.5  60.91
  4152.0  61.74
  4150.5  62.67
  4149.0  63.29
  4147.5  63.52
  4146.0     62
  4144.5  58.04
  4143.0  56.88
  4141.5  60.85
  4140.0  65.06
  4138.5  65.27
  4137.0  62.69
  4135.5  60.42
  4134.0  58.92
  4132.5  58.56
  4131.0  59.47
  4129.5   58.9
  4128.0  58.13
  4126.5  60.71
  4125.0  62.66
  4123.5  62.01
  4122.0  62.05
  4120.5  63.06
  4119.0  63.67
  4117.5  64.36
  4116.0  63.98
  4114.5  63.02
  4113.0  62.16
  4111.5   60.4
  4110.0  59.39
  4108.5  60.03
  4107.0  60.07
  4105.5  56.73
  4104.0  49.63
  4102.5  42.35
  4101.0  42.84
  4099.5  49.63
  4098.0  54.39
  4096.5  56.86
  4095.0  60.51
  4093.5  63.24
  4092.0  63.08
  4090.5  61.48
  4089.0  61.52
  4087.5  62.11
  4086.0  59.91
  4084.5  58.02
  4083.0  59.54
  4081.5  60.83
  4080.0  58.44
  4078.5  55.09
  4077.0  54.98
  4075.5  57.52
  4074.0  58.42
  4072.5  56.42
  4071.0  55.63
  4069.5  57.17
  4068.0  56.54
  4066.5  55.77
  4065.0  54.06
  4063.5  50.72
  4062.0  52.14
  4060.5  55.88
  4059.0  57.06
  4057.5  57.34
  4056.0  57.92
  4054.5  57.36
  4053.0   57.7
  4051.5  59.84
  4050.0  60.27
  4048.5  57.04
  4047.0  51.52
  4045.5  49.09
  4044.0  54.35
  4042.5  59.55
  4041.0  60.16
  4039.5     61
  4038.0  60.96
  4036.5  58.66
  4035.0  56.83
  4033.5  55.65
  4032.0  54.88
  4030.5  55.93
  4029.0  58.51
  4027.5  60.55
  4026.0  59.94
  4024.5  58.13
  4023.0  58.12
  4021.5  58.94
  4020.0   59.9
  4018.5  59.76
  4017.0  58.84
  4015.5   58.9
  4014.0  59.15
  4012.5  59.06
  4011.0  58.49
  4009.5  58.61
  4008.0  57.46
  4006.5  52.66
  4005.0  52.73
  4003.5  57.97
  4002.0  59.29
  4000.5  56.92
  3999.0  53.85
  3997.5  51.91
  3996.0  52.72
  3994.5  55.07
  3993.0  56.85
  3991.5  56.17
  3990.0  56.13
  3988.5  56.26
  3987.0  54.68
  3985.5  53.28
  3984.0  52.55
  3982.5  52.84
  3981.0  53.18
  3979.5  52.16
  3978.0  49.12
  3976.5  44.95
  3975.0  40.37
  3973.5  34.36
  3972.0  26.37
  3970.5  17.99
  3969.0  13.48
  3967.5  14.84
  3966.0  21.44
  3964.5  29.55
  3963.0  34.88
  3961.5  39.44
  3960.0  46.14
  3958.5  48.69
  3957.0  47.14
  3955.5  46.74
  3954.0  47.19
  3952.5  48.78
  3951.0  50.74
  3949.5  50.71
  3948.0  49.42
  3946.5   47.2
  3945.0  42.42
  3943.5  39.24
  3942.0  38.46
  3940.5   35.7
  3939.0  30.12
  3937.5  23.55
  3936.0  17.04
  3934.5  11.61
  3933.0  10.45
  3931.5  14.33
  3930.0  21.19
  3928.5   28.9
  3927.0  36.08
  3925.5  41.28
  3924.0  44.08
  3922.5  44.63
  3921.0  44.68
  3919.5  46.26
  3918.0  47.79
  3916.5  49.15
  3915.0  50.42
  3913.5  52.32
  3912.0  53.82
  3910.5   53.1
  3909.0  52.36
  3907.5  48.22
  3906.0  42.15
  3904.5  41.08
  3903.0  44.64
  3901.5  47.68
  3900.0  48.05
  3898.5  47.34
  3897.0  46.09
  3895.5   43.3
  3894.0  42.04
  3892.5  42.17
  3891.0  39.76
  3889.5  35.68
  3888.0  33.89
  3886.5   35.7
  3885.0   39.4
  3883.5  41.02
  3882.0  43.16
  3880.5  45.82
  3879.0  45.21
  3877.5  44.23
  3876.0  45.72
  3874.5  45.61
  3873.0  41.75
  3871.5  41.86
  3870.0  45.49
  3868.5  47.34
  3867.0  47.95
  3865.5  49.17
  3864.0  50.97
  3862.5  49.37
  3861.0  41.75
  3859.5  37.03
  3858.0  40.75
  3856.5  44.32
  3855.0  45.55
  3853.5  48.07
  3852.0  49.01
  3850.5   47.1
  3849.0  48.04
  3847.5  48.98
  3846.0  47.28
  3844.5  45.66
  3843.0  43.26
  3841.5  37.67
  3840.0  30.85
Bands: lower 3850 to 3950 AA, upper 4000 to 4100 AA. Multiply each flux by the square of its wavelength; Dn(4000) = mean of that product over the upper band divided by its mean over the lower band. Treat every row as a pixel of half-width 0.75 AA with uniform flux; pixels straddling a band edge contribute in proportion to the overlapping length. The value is 1.49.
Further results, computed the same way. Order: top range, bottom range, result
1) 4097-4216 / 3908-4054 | 1.37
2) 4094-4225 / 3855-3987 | 1.64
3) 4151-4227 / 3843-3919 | 1.54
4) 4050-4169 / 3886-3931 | 1.51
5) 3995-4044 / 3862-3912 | 1.38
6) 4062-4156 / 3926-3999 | 1.59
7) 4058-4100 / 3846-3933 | 1.45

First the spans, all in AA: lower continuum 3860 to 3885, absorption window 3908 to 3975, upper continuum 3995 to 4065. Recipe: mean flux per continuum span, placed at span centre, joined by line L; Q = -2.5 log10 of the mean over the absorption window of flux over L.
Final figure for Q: 0.317 mag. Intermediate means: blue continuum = 45.1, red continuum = 57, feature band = 37.4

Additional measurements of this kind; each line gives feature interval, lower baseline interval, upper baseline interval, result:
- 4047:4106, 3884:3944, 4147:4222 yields -0.09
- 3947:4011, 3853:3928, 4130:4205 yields 0.07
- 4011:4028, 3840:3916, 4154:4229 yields -0.15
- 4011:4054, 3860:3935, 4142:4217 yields -0.14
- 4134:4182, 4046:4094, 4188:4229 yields -0.04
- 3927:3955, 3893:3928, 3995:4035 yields 0.42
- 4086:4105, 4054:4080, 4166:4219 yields 0.02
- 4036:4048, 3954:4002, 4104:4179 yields -0.12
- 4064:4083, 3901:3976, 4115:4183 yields -0.08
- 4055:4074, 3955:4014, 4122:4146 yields -0.03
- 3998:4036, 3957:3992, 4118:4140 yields -0.23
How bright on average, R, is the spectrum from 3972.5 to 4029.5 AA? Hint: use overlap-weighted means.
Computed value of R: 54.9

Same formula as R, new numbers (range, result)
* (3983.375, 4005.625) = 55.1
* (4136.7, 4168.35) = 62.1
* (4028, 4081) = 56.6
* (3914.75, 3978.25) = 36.2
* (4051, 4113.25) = 56.9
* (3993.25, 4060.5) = 57.3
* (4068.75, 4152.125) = 59.3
